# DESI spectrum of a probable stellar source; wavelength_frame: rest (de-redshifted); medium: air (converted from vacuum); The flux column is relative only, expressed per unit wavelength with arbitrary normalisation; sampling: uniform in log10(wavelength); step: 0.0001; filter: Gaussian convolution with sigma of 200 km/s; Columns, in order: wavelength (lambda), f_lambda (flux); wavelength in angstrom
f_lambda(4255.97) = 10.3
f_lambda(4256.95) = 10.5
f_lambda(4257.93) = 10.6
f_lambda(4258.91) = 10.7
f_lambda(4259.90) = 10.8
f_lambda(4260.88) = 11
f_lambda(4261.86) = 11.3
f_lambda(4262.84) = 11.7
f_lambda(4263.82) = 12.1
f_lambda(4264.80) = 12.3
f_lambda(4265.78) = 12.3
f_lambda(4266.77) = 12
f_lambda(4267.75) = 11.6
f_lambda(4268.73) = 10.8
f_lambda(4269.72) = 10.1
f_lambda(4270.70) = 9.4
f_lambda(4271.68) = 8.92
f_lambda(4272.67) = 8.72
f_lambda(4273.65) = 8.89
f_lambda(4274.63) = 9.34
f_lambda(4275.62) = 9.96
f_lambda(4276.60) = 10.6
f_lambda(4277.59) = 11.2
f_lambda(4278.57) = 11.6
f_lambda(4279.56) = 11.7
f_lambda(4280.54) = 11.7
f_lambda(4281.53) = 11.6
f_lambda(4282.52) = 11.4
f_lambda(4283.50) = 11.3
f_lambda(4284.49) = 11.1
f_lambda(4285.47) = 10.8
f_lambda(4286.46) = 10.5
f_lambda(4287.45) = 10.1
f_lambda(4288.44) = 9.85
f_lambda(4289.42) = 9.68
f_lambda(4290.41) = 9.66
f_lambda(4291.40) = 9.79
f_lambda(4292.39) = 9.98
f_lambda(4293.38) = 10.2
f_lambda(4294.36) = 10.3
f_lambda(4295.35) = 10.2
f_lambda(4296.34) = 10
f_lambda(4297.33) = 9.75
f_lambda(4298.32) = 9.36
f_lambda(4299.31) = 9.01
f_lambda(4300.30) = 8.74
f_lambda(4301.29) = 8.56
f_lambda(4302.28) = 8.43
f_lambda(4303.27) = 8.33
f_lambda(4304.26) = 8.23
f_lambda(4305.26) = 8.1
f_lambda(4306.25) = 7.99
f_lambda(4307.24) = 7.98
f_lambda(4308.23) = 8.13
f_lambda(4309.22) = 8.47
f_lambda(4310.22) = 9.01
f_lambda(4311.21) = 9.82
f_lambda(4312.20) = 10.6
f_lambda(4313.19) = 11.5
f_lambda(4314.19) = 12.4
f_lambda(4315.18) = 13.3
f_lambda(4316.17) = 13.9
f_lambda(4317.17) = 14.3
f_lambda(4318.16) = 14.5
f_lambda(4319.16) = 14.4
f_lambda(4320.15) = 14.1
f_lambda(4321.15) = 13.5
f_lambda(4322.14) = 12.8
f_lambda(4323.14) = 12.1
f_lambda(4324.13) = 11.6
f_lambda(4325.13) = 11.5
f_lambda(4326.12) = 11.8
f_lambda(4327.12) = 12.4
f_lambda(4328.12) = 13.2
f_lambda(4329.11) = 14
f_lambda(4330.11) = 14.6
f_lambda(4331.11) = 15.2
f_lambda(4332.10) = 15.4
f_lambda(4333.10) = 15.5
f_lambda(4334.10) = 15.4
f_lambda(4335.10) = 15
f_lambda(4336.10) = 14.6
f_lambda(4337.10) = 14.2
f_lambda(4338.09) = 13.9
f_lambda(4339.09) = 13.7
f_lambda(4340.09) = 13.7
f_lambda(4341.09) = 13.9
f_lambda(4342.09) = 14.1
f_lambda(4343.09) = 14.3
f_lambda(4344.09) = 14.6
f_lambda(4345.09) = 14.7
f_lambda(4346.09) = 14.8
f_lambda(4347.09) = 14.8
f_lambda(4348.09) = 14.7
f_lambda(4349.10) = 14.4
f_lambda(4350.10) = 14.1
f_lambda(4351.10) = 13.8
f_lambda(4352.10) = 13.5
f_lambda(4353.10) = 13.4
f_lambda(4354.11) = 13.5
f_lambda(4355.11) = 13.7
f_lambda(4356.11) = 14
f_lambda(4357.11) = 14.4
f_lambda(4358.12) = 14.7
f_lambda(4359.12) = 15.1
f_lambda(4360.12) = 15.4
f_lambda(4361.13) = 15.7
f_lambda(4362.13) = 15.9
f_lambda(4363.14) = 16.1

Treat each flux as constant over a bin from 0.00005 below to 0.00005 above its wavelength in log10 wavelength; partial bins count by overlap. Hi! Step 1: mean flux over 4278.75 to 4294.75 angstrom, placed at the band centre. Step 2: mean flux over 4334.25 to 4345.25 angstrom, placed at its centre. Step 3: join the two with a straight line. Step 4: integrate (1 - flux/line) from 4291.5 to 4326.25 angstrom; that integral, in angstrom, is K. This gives 4.45 angstrom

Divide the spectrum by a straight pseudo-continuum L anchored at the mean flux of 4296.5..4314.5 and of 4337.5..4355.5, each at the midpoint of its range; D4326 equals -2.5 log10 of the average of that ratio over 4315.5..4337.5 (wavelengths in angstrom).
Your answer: -0.186 mag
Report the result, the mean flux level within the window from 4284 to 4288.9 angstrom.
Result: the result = 10.5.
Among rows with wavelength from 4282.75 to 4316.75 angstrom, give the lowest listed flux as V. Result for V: 7.98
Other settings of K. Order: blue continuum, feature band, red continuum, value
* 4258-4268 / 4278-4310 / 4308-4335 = 6.35 angstrom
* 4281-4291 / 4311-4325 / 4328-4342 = 0.35 angstrom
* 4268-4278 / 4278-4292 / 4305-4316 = -1.30 angstrom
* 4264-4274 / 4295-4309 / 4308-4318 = 3.00 angstrom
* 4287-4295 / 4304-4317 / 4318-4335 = 2.11 angstrom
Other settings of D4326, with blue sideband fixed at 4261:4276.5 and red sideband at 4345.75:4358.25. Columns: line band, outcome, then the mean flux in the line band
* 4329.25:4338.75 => -0.113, 14.8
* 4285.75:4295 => 0.153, 10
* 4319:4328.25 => 0.022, 12.7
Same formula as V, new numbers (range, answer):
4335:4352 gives 13.7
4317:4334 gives 11.5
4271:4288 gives 8.72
